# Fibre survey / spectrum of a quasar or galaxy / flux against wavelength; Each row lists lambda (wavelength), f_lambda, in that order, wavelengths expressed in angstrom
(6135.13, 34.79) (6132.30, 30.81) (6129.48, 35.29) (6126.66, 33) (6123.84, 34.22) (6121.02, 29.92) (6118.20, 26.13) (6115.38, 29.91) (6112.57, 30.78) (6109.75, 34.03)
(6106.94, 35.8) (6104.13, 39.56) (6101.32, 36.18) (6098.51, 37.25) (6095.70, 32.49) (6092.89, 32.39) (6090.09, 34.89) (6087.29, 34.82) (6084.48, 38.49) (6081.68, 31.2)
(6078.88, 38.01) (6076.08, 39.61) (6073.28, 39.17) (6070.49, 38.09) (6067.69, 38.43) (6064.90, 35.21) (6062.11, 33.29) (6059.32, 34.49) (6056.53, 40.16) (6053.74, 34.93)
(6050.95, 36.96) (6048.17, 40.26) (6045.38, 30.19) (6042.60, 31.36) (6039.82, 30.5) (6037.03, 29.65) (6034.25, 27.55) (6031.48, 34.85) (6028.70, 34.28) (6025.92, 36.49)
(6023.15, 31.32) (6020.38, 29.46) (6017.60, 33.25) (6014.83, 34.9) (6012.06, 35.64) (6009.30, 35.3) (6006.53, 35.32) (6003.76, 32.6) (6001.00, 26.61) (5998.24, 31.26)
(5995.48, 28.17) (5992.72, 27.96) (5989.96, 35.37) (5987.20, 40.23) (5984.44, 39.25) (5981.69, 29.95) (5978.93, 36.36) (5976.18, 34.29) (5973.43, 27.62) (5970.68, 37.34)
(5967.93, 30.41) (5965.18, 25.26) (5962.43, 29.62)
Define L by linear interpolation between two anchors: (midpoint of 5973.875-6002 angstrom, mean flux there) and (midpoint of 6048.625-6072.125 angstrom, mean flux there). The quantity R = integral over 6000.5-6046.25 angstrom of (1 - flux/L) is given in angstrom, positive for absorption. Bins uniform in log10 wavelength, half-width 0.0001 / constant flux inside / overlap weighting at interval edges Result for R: 2.9 angstrom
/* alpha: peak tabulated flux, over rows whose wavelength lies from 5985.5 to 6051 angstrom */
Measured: 40.26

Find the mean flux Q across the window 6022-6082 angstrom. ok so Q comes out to 34.9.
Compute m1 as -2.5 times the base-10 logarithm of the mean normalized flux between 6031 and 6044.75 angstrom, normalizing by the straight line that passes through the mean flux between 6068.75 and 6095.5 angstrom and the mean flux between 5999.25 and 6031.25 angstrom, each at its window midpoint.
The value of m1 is 0.13 mag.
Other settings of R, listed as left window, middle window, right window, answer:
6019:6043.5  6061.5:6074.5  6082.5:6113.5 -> -1.3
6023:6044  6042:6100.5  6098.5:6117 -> -4.5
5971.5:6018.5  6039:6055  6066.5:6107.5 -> 0.4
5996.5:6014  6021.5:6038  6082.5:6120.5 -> 0.3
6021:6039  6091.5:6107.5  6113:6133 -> -2.1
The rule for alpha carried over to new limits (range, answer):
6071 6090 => 39.61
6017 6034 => 36.49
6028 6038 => 34.85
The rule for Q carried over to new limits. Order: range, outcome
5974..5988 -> 35.4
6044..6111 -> 36.1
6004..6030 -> 33.9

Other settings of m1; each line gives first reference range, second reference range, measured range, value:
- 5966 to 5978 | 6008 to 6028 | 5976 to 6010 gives -0.01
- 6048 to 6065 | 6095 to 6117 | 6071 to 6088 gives -0.05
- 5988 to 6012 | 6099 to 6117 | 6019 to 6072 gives -0.03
